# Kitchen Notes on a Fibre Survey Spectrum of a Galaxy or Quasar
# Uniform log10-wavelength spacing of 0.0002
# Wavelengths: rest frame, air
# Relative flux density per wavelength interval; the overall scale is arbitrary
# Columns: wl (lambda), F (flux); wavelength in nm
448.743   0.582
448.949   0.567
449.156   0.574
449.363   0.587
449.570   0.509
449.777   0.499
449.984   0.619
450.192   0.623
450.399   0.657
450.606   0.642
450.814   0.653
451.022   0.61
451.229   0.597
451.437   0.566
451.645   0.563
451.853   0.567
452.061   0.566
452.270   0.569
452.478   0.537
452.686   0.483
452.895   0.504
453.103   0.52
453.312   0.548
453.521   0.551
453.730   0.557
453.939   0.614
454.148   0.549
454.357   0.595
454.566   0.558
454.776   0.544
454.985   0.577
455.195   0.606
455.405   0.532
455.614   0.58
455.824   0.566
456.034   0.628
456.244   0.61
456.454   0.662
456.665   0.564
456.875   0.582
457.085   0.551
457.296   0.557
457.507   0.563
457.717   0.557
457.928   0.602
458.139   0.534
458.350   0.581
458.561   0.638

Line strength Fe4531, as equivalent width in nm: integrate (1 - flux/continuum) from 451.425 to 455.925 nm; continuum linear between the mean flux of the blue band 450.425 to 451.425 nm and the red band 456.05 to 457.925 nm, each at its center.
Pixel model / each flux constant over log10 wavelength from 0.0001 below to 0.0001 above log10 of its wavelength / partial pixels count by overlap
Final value 0.36 nm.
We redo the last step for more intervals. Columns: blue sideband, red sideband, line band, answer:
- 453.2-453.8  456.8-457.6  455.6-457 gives -0.10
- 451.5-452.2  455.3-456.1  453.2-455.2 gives 0.01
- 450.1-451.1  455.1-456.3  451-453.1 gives 0.24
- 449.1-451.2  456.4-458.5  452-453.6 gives 0.15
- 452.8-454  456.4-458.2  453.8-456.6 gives -0.13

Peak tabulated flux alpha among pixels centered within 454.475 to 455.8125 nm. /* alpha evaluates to 0.606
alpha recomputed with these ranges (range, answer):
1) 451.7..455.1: 0.614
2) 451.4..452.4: 0.569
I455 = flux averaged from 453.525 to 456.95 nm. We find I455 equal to 0.582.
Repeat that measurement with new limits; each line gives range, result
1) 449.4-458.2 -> 0.573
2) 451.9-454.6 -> 0.55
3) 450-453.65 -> 0.575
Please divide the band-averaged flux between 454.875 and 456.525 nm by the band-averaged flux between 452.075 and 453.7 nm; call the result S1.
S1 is 1.11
